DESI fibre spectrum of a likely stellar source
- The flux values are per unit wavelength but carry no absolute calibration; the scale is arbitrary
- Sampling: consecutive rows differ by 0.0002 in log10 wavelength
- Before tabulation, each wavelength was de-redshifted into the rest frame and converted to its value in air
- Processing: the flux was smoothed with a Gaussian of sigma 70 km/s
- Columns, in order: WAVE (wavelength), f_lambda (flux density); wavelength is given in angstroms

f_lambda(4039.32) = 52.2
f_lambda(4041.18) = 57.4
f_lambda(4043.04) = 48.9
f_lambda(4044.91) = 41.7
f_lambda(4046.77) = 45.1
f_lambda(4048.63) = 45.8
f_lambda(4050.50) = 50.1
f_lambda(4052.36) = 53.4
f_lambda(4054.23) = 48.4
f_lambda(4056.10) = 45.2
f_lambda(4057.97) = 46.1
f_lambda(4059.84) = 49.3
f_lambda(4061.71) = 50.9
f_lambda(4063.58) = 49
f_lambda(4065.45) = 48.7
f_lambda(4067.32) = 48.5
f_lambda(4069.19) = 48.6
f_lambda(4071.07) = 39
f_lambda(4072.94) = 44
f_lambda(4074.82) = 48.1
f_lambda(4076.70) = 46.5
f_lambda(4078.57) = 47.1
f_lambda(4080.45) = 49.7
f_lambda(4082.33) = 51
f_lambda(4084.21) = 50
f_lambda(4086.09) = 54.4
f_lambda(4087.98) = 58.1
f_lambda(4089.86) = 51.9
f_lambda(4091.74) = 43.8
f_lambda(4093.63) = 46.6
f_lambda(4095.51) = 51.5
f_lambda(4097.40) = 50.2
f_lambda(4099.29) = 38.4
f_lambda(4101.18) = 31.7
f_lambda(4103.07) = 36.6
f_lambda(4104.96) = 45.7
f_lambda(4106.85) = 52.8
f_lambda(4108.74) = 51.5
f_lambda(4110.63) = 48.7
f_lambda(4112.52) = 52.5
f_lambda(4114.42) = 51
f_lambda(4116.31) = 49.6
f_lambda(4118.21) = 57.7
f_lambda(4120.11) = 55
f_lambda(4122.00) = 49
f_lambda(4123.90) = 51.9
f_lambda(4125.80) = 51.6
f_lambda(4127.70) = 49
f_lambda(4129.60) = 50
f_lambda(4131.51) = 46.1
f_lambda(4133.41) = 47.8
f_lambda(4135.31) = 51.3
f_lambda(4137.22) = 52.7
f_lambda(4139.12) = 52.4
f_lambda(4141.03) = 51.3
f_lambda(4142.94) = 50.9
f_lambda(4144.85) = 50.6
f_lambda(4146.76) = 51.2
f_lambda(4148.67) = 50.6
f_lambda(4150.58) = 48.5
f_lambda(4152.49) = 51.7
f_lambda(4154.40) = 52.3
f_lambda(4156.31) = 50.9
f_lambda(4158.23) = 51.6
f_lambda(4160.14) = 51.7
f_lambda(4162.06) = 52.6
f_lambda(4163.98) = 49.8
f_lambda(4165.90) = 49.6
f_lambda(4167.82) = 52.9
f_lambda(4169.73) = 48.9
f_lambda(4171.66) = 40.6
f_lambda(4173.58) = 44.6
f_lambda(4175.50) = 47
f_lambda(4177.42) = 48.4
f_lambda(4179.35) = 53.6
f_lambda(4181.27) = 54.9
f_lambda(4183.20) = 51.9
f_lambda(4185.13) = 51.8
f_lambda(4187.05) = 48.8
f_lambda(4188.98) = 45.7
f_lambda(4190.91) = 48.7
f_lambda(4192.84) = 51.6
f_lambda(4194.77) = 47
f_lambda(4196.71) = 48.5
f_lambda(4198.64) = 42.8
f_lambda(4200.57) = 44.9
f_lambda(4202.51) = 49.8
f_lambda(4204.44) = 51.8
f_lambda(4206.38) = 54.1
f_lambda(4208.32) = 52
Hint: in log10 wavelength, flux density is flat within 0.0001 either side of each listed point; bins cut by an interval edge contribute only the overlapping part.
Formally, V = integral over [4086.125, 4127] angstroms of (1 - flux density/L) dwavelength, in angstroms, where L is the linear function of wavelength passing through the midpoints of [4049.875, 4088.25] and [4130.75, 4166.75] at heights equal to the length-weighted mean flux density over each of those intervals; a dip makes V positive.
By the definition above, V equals 0.6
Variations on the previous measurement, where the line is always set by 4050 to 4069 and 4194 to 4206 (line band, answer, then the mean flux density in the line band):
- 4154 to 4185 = -1.3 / 50.1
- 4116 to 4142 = -1.5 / 51.1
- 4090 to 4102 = 1.1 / 44.4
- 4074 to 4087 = -0.2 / 49.6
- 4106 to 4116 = -0.5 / 51.2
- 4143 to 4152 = -0.4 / 50.4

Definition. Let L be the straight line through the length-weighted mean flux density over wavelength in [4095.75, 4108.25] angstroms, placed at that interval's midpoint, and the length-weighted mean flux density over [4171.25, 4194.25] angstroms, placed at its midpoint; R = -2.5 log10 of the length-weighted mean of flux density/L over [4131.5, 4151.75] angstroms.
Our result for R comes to -0.10 mag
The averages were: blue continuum 43.4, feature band 50.5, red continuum 49.1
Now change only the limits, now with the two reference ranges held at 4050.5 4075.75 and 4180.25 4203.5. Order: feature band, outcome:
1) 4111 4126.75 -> -0.09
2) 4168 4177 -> 0.06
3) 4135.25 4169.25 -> -0.06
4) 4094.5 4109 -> 0.08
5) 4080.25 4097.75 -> -0.06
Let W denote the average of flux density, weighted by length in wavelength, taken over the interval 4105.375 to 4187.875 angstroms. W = 50.6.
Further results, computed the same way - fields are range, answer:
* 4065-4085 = 47.3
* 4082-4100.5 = 49.3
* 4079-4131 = 49.2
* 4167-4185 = 49.3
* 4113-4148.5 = 51.1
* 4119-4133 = 50.4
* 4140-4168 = 51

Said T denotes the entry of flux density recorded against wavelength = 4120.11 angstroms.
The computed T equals 55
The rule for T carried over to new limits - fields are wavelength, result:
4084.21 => 50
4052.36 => 53.4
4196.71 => 48.5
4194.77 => 47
